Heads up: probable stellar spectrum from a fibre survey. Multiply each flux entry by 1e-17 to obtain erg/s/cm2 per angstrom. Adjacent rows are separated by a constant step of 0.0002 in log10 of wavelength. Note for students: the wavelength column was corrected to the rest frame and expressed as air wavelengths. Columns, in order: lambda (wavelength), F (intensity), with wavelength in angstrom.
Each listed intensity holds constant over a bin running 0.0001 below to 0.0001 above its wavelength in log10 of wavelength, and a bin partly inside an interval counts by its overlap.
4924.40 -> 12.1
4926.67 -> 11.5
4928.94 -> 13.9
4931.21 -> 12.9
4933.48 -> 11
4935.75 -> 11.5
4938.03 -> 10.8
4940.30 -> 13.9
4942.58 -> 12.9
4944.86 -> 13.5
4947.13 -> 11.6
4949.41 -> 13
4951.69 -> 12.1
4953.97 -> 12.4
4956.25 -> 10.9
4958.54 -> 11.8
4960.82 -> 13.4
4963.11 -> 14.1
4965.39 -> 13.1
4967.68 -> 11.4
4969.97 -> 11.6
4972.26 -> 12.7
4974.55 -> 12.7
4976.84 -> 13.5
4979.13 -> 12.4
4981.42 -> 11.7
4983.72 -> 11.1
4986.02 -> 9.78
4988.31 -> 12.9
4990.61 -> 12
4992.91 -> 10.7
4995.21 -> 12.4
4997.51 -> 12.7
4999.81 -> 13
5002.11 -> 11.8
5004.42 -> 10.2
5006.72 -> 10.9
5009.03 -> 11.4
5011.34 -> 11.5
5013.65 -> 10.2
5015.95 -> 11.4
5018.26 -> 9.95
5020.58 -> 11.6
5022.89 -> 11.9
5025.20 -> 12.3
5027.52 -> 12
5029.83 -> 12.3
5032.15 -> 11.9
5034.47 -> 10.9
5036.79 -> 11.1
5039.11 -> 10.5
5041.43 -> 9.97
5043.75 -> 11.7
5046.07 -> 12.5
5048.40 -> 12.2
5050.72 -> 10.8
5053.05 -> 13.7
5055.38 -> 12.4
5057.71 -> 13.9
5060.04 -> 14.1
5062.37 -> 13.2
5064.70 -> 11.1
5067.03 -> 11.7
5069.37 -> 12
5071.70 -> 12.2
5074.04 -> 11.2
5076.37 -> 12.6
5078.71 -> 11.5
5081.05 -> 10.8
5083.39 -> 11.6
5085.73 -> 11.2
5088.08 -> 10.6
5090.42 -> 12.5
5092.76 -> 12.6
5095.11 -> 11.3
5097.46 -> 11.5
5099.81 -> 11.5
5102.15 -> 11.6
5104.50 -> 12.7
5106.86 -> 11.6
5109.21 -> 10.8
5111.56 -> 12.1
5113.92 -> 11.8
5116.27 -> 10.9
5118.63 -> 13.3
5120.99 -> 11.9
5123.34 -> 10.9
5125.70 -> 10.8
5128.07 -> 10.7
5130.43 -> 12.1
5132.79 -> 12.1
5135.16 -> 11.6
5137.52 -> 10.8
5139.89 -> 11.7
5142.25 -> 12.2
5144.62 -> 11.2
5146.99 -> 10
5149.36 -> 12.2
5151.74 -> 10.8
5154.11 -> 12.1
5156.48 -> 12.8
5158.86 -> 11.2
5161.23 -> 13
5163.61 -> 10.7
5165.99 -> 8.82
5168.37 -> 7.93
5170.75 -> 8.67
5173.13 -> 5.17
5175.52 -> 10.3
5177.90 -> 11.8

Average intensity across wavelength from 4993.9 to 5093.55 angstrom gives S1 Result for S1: 11.8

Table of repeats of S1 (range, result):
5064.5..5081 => 11.7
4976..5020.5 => 11.5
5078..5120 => 11.7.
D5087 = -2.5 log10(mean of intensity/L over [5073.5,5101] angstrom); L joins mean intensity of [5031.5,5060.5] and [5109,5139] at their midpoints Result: 0.01 mag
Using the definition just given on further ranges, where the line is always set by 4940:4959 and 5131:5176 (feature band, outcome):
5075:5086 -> -0.02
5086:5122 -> -0.06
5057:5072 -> -0.10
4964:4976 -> -0.01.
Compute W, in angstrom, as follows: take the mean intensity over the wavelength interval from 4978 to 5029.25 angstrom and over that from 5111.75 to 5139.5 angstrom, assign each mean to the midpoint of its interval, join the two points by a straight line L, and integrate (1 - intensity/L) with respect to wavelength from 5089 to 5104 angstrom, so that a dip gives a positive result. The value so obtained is -0.4 angstrom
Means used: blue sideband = 11.5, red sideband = 11.6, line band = 11.9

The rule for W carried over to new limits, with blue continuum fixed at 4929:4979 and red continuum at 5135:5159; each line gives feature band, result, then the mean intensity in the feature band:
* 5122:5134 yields 0.3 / 11.3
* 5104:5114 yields 0.0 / 11.7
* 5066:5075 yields 0.1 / 11.8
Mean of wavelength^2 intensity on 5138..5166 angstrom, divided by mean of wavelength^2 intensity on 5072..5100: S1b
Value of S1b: 1.0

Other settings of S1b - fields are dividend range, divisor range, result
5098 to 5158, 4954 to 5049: 1.04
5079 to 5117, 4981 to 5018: 1.05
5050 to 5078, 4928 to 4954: 1.05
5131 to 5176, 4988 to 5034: 0.98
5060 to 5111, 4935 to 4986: 1.00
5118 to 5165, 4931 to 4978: 1.00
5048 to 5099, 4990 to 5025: 1.08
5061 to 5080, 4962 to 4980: 0.98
